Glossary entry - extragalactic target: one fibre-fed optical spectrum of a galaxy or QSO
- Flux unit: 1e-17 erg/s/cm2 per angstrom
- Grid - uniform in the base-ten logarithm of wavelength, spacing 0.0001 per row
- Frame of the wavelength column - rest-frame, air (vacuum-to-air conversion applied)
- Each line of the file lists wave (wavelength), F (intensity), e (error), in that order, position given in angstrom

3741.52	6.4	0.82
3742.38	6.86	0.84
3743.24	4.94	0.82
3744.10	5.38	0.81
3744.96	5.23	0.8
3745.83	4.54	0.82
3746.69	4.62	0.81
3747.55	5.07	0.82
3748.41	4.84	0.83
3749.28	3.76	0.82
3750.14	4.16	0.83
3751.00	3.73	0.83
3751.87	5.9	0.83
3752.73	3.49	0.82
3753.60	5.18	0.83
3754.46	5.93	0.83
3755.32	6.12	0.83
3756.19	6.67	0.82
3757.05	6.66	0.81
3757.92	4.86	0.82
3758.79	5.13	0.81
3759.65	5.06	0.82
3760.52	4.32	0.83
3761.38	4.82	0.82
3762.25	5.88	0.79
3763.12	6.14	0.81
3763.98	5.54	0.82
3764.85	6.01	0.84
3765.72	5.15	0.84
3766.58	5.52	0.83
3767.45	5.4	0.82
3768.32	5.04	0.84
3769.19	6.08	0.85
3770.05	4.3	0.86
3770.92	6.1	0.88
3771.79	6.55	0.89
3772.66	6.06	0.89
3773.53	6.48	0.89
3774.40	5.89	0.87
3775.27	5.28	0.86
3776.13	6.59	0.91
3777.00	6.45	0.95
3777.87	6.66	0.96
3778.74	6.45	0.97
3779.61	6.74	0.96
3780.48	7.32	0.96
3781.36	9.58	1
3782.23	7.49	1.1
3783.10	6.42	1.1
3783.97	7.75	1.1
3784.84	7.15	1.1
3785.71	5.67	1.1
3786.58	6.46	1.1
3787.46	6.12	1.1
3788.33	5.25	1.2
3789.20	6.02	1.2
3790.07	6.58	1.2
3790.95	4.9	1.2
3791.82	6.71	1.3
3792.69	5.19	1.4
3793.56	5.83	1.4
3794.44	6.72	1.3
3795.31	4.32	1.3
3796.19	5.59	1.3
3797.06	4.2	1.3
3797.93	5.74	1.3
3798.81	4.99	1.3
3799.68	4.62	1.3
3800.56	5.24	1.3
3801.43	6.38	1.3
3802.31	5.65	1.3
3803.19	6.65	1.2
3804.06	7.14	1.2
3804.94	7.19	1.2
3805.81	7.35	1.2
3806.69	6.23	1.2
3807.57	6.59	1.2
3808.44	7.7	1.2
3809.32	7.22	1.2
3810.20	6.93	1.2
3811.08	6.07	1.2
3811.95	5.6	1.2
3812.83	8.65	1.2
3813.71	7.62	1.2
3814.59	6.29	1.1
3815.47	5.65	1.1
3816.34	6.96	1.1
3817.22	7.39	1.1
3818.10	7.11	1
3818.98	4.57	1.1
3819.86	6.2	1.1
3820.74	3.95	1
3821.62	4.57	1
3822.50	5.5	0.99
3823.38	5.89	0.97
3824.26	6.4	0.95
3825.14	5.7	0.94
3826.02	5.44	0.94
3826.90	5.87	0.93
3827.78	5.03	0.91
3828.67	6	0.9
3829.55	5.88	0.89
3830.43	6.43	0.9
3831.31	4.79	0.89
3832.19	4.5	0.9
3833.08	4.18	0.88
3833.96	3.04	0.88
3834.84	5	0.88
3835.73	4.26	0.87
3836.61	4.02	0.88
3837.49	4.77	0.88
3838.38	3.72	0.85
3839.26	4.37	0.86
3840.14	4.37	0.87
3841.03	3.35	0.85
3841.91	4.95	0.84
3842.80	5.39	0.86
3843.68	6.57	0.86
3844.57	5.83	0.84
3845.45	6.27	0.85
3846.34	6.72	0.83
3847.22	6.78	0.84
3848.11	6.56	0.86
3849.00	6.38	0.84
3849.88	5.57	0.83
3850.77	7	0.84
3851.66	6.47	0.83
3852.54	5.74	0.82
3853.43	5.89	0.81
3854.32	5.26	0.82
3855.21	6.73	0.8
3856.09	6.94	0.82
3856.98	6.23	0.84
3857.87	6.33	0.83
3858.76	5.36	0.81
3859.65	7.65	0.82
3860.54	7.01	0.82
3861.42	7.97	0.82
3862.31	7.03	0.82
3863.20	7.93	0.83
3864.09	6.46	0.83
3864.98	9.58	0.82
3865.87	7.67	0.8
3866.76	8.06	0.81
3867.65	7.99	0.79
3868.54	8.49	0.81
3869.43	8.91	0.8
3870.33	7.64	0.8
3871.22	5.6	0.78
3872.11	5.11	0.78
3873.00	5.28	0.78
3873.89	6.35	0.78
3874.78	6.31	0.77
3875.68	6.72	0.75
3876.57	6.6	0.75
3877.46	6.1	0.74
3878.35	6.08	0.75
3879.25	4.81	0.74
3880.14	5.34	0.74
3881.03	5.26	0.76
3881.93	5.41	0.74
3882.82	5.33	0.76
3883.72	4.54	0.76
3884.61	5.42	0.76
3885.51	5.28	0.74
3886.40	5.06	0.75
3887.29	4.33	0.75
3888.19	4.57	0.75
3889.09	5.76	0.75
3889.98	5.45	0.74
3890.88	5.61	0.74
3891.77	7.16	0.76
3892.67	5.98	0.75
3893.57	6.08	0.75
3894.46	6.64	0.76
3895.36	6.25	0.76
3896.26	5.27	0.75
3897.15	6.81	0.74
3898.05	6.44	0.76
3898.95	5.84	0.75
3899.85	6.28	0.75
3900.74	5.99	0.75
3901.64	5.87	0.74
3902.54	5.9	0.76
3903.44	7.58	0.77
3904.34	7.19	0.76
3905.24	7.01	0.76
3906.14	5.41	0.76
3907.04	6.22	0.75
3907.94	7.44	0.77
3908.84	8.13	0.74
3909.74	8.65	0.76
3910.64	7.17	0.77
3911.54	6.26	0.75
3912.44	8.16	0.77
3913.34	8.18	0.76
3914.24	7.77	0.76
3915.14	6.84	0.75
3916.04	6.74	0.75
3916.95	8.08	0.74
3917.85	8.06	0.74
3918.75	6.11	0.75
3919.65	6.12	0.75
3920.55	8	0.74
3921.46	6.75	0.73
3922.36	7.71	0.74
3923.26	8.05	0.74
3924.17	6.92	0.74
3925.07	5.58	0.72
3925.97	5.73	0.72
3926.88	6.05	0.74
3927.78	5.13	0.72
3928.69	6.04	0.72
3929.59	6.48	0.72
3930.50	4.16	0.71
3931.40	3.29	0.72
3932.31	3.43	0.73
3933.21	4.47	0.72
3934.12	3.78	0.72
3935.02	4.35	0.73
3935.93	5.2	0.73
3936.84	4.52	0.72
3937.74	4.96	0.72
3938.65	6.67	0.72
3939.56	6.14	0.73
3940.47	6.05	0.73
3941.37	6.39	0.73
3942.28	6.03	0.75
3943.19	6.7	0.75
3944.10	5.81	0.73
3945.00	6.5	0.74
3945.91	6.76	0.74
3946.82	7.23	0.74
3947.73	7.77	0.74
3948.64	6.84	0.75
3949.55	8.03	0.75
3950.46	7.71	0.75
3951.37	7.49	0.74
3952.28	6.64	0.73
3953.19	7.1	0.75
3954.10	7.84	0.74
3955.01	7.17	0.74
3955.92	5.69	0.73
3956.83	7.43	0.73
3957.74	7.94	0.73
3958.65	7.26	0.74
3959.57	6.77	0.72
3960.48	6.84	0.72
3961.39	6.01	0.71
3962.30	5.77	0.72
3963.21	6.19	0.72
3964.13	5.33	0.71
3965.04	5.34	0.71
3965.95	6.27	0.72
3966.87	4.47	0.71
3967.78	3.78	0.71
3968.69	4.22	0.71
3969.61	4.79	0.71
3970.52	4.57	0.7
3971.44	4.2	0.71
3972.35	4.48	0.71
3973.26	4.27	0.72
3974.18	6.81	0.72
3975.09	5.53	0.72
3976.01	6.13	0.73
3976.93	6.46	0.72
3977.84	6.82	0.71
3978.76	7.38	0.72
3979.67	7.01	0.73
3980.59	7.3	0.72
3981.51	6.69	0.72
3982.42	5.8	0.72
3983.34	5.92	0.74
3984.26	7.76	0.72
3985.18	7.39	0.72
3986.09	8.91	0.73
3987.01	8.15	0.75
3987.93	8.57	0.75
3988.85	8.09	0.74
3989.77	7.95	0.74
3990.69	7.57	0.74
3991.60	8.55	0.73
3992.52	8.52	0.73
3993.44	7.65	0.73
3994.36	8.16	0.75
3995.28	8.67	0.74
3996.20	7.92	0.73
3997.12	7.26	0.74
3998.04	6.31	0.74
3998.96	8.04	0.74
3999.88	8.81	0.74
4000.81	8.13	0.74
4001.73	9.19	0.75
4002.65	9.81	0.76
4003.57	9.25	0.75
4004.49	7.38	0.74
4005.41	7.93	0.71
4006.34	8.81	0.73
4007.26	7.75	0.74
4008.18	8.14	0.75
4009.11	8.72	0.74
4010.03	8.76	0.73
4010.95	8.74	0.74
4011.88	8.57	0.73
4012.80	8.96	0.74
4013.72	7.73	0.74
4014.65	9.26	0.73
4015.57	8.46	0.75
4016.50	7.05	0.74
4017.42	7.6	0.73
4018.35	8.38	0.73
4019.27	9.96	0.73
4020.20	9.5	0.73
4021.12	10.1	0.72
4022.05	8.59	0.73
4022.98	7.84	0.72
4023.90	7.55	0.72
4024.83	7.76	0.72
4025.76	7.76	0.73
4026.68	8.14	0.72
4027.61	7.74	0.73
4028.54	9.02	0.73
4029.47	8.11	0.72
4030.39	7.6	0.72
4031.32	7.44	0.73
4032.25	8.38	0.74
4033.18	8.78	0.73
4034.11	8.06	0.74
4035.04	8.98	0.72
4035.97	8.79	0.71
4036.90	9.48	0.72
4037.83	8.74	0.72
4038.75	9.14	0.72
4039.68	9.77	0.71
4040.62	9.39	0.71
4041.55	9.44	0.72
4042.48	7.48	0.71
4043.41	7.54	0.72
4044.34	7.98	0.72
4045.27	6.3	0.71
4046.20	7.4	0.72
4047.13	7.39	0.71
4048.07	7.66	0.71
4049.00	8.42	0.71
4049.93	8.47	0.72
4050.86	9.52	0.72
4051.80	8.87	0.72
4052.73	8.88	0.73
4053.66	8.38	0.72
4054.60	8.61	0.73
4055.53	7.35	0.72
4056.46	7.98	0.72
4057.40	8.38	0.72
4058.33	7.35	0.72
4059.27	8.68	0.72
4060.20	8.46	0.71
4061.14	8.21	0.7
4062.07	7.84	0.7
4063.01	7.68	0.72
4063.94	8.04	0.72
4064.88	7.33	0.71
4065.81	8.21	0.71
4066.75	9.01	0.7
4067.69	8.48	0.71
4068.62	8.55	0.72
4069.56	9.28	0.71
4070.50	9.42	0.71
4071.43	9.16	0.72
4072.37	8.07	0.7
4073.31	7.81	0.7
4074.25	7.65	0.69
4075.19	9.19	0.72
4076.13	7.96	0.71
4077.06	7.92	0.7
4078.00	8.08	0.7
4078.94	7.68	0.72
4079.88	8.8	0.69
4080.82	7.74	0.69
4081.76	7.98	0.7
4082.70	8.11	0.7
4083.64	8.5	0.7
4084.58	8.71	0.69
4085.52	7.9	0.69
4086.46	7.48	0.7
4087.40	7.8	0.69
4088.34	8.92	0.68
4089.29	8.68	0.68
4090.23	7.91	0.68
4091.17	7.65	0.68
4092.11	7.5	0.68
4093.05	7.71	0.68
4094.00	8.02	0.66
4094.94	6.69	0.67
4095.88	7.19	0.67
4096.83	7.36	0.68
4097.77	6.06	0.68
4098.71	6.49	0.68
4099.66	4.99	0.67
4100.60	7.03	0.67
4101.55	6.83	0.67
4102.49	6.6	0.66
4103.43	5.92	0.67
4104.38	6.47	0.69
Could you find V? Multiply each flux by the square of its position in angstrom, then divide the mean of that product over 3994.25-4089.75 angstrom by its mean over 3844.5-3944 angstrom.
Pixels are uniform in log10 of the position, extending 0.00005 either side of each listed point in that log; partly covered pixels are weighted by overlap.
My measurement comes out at 1.4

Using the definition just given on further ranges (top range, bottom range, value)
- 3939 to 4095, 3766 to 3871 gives 1.39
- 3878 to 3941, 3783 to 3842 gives 1.11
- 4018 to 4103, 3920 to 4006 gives 1.29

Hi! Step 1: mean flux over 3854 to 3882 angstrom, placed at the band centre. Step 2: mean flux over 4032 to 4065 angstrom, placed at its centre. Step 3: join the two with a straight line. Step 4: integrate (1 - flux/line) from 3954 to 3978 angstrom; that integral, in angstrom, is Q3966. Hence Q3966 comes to 5.6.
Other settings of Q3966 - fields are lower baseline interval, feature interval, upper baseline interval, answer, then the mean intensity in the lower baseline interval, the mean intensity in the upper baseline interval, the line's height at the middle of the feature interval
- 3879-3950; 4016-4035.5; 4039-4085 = -1.38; 6.17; 8.27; 7.76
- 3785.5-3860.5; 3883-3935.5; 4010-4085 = 4.61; 5.83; 8.34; 6.8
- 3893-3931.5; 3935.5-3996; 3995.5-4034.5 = 7.43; 6.64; 8.32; 7.51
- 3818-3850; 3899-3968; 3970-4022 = 3.38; 5.27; 7.72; 6.78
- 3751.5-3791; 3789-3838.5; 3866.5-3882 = 3.20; 5.99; 6.45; 6.18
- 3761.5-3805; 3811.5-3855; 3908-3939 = 3.73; 6.04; 6.29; 6.13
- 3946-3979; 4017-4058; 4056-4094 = -4.60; 6.23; 8.19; 7.54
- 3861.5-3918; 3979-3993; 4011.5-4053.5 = 0.33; 6.53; 8.4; 7.79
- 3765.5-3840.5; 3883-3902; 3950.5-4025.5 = 2.48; 5.9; 7.34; 6.6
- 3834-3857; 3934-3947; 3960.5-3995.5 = 0.84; 5.53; 6.51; 6.23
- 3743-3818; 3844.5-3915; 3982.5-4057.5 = 4.46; 5.94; 8.28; 6.91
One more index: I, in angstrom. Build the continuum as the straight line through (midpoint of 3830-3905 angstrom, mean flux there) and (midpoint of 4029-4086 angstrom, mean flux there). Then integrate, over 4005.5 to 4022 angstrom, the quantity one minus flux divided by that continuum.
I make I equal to -1.8 angstrom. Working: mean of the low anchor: 6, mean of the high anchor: 8.3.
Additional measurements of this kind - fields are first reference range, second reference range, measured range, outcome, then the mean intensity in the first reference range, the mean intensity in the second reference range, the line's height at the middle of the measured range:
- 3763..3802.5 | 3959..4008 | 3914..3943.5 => 3.1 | 6.01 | 6.95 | 6.69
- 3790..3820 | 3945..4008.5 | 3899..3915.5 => -0.7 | 6.22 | 7.02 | 6.7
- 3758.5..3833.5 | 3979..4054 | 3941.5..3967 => 3.0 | 6.01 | 8.22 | 7.6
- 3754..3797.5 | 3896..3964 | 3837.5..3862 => 1.0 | 5.98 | 6.49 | 6.23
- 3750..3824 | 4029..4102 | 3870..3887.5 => 2.8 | 6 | 8.09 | 6.69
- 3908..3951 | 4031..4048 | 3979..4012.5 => -1.8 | 6.43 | 8.35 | 7.58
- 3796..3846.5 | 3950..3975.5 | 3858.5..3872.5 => -4.0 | 5.69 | 6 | 5.78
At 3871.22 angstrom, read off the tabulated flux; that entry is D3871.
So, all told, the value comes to 5.6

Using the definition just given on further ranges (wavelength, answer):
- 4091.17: 7.65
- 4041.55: 9.44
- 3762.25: 5.88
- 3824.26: 6.4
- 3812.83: 8.65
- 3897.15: 6.81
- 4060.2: 8.46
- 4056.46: 7.98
